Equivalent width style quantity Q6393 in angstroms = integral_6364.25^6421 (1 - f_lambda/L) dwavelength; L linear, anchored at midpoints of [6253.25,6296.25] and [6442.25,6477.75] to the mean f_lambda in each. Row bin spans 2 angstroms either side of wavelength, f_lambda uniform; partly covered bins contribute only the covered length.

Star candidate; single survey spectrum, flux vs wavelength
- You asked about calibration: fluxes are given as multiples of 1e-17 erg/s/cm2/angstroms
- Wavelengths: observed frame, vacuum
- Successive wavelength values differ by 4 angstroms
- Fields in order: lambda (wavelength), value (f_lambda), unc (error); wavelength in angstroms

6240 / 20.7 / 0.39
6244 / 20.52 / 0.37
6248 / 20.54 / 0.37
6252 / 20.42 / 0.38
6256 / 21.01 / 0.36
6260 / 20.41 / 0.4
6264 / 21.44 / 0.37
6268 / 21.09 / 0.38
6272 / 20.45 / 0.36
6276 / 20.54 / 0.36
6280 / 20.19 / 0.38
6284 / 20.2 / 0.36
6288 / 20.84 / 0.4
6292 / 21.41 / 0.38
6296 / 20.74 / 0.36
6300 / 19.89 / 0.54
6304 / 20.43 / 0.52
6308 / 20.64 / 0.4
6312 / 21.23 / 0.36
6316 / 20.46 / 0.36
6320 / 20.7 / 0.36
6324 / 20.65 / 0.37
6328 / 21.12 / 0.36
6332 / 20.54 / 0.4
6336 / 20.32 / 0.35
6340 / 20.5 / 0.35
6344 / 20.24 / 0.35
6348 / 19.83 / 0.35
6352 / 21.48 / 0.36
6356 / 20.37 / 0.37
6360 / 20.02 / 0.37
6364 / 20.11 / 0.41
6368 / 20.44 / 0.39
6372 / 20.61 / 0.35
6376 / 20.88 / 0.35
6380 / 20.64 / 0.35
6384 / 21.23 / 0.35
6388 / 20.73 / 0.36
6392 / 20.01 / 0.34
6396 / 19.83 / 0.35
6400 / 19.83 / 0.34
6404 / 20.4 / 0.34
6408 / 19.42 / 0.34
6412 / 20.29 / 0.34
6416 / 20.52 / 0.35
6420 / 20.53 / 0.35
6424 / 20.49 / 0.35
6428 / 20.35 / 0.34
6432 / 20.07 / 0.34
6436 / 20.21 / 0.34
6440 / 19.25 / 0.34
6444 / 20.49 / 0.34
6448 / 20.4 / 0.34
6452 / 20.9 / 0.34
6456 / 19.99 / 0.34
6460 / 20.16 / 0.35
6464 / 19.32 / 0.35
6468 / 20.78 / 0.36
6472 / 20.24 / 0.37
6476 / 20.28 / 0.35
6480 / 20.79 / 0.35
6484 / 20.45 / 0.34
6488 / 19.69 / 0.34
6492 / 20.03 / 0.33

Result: 0.23 angstroms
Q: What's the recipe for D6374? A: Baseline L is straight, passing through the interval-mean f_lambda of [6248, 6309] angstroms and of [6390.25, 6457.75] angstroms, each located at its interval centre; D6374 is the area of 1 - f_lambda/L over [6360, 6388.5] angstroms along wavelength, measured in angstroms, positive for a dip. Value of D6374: -0.4 angstroms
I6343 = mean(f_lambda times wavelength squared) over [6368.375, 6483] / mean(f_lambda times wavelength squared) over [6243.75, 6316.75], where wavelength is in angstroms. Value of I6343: 1.03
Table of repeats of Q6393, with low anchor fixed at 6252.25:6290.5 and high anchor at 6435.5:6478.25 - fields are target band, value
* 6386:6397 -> 0.1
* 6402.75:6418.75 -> 0.1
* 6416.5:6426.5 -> -0.1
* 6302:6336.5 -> -0.2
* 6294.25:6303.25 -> 0.1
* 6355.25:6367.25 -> 0.2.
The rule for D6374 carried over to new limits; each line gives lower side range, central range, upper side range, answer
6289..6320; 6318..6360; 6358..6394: 0.1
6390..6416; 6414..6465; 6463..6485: -0.1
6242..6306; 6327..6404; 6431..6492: -0.1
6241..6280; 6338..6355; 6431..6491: 0.0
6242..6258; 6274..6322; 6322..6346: 0.0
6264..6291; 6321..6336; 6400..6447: -0.2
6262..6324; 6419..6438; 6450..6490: 0.0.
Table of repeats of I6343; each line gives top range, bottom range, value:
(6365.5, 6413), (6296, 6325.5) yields 1.01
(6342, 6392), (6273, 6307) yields 1.02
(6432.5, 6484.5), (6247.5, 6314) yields 1.04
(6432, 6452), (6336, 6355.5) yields 1.01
